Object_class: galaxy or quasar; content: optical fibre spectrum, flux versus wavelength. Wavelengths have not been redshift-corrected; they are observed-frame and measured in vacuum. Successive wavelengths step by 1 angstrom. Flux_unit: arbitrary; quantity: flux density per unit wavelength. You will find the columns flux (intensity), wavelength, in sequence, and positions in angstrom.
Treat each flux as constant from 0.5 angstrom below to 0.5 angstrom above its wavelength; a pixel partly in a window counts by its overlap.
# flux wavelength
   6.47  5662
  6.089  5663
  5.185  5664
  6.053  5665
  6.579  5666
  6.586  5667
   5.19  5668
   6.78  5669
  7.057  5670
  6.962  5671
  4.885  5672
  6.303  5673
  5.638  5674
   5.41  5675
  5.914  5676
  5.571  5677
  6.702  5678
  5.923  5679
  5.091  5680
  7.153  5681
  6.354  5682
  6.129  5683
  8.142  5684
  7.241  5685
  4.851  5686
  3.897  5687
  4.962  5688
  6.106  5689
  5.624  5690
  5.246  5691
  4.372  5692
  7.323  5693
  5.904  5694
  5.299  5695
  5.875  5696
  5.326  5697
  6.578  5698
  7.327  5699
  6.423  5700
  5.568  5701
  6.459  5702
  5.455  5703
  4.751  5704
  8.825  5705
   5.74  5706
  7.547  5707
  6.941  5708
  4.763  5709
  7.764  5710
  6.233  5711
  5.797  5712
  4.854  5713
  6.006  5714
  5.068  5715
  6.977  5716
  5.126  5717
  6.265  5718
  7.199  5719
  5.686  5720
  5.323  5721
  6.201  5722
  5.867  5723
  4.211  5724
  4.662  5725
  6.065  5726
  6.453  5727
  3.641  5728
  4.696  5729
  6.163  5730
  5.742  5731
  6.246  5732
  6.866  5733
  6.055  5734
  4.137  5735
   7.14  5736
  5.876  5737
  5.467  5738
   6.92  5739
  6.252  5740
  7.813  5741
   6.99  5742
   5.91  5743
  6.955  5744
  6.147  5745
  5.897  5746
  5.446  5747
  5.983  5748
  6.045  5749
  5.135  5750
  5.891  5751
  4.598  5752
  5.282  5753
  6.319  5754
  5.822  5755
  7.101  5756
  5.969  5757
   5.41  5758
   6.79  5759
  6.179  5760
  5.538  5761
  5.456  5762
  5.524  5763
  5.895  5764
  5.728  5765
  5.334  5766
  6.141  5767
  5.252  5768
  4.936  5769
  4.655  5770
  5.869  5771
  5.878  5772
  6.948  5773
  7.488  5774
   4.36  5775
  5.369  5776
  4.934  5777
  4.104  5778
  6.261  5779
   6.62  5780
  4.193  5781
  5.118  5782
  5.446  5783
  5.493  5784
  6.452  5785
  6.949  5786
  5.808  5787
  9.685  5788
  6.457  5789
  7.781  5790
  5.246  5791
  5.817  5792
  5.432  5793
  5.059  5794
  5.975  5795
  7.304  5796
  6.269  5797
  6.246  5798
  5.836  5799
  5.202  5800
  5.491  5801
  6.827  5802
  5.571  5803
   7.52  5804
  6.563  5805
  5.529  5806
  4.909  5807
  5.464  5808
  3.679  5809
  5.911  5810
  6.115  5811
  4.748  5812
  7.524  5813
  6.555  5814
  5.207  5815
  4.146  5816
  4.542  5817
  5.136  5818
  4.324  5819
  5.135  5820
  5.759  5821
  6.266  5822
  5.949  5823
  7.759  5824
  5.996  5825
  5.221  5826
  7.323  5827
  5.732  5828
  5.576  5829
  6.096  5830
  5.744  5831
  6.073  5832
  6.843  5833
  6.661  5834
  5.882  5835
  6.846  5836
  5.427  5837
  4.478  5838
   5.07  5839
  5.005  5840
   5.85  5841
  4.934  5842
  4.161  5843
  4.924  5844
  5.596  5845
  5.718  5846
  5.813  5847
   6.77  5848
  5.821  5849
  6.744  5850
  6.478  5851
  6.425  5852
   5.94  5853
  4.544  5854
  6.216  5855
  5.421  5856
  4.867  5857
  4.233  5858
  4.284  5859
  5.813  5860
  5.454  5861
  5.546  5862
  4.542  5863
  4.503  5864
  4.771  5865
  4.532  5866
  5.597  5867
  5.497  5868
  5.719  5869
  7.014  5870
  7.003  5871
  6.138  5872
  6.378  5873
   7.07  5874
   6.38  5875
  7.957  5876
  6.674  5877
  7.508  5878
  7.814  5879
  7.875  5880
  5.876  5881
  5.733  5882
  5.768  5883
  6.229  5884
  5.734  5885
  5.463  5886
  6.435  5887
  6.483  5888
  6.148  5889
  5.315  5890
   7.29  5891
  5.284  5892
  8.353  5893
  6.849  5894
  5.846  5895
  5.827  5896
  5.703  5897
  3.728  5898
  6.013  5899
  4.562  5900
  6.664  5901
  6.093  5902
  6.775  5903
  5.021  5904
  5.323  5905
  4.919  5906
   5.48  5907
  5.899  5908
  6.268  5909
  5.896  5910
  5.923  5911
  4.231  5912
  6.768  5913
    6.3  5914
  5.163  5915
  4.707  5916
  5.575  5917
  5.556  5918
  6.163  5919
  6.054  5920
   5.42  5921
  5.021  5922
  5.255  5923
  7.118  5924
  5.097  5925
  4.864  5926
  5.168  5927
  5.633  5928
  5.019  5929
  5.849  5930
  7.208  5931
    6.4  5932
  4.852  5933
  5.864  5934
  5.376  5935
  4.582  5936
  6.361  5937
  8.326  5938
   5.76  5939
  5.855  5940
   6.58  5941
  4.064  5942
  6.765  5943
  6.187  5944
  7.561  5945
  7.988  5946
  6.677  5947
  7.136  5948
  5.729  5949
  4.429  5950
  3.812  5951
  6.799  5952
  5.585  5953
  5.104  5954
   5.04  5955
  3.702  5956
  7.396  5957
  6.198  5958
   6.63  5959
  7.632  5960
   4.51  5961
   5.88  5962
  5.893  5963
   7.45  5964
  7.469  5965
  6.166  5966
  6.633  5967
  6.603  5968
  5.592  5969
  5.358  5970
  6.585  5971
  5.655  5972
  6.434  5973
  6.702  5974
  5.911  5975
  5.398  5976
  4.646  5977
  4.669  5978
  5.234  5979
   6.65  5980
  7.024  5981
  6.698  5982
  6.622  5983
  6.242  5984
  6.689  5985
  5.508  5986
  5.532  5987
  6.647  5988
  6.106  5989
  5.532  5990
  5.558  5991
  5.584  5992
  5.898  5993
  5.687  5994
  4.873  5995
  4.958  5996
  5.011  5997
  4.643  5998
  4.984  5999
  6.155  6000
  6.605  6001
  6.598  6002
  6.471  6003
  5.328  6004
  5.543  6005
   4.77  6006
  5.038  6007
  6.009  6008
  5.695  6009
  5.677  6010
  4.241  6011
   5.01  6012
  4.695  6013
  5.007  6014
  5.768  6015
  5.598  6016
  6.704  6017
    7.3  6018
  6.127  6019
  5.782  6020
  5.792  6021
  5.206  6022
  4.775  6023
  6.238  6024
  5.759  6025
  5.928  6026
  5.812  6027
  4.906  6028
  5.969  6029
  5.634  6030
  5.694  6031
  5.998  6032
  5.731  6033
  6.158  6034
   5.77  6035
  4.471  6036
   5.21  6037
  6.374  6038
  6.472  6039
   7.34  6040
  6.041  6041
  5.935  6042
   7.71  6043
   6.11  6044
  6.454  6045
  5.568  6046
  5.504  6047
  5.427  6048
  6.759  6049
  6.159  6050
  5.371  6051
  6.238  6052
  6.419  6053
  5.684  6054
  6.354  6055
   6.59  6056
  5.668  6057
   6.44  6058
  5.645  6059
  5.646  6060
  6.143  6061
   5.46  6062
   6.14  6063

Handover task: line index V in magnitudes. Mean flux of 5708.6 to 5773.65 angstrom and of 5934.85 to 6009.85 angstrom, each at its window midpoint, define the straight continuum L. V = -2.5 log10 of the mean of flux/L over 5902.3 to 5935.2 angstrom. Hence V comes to 0.05 mag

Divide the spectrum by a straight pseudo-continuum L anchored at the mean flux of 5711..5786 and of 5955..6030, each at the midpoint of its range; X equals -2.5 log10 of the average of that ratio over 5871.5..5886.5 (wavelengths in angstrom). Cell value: -0.13 mag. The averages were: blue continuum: 5.79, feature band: 6.57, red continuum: 5.82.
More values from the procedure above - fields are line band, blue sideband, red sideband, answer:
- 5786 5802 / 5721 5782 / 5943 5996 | -0.08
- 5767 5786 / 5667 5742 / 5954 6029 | 0.07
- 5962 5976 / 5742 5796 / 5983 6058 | -0.08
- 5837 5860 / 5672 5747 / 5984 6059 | 0.09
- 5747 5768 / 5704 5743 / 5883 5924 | 0.04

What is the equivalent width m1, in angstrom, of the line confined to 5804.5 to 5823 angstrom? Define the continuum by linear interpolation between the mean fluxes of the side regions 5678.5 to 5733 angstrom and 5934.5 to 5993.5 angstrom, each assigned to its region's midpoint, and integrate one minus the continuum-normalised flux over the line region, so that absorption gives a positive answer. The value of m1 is 1.7 angstrom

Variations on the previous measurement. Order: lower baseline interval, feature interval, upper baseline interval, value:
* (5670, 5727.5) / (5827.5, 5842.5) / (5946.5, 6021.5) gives 0.4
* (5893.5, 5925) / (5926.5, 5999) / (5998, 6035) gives -3.3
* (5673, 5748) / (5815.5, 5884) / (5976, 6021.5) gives 0.4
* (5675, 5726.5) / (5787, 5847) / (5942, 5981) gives 1.7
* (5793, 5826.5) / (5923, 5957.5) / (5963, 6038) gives -0.6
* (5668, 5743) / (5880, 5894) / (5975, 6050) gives -0.9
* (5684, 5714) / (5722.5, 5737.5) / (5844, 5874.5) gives 0.9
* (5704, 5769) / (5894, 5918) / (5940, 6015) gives 1.1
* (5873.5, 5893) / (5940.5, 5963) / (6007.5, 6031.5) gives 0.4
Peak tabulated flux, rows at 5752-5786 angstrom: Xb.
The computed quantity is 7.488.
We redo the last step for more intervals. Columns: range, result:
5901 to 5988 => 8.326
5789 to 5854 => 7.781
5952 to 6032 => 7.632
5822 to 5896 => 8.353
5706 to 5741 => 7.813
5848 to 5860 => 6.77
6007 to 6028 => 7.3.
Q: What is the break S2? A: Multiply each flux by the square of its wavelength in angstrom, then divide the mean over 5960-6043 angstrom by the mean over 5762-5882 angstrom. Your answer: 1.06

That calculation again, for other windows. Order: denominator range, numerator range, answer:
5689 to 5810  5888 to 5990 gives 1.07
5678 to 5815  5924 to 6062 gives 1.08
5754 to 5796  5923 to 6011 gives 1.07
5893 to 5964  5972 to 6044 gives 1.02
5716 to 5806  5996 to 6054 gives 1.07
